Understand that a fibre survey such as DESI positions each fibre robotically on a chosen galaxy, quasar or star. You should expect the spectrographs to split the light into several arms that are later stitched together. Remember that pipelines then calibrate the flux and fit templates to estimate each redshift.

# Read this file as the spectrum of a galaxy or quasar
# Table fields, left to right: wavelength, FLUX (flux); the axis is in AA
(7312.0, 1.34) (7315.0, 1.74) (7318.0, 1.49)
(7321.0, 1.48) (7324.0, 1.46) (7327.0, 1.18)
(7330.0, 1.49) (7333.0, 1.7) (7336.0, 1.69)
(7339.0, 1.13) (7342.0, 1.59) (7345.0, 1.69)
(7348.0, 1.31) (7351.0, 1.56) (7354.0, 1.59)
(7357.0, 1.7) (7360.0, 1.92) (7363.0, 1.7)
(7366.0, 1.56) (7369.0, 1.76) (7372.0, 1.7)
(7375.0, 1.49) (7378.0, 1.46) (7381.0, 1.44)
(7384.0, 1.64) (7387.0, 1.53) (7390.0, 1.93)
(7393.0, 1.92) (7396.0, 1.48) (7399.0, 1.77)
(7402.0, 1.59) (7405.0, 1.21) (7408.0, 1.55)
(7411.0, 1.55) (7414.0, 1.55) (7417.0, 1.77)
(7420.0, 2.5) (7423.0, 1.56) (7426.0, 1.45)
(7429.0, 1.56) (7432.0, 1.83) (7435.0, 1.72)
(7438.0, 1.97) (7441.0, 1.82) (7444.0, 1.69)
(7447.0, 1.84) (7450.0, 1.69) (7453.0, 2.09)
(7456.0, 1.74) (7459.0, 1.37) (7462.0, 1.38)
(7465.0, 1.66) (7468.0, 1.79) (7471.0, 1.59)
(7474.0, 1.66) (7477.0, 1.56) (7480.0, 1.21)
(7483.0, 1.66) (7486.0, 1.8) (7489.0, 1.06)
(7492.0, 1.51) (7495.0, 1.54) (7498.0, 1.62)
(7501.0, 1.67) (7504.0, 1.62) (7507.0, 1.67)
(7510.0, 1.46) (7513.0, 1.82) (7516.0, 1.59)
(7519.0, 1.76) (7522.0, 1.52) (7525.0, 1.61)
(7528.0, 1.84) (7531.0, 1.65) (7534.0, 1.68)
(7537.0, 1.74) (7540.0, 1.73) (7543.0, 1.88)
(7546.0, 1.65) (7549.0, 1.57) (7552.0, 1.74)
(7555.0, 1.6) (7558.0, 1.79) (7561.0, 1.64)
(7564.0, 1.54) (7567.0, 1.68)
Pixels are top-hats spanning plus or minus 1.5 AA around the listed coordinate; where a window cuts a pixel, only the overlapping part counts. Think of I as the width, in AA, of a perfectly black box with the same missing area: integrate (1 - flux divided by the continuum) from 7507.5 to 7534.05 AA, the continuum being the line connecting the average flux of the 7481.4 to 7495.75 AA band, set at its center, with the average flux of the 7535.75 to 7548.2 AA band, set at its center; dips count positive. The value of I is -0.1 AA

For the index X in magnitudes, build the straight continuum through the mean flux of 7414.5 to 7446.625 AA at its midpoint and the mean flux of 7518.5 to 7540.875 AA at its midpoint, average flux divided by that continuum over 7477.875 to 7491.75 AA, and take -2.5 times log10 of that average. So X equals 0.20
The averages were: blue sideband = 1.78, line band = 1.45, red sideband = 1.69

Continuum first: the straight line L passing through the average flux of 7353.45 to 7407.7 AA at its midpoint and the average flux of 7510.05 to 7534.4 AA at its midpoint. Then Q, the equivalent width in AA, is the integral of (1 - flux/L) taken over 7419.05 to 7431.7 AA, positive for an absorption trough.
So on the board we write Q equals -0.8 AA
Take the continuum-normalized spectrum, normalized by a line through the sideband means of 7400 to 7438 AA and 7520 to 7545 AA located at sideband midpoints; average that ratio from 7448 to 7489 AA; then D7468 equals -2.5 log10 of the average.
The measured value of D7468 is 0.047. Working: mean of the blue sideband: 1.67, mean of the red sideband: 1.71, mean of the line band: 1.61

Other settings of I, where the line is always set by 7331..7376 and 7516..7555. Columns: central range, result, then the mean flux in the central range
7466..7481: 0.76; 1.58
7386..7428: -0.99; 1.67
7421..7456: -2.39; 1.76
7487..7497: 1.59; 1.4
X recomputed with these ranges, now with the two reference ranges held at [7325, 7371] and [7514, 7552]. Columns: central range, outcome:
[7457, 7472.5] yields 0.06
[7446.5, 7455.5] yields -0.14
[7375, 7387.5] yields 0.06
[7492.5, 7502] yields 0.05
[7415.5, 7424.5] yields -0.20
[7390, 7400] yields -0.10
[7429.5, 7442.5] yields -0.12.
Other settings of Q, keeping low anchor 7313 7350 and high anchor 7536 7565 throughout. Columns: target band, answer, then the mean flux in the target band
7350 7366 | -1.8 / 1.69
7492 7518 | 0.5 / 1.62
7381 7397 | -1.4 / 1.68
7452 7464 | -0.2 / 1.63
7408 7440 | -3.3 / 1.74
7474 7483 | 0.8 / 1.48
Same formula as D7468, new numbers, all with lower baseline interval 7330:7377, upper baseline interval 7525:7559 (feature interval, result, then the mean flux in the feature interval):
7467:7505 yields 0.08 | 1.56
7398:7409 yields 0.08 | 1.52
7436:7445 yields -0.11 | 1.83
